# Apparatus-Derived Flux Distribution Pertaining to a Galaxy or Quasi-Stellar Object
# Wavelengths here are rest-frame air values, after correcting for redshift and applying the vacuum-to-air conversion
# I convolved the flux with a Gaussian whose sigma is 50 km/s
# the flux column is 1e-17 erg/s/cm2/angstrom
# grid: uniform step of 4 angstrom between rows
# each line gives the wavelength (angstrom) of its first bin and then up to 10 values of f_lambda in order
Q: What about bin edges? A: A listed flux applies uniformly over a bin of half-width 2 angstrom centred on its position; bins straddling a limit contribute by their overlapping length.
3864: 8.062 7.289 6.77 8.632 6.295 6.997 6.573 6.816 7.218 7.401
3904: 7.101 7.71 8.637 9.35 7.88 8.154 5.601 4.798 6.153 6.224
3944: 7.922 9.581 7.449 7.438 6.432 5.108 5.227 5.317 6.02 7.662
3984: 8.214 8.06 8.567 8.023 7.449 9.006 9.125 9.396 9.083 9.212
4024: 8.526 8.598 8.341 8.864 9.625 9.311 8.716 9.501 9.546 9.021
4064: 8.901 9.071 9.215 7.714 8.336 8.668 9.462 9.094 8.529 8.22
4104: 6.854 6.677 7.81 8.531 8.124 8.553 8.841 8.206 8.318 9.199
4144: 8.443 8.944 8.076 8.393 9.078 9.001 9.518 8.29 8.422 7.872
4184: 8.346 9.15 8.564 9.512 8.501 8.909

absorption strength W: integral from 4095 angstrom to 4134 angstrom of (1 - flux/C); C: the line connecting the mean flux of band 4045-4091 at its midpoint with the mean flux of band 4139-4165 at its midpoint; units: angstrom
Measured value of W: 3.5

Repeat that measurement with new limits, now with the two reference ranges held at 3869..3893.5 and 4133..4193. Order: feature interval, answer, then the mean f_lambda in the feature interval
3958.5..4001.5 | 3.9 angstrom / 6.92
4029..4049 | -2.6 angstrom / 8.97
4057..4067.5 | -1.3 angstrom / 9.03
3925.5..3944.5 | 3.3 angstrom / 6.05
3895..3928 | -2.8 angstrom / 7.81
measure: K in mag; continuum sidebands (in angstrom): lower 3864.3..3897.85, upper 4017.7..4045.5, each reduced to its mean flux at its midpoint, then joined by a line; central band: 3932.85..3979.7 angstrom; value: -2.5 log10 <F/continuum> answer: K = 0.207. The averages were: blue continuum 7.12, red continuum 8.92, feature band 6.62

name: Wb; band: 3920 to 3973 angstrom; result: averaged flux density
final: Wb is 6.64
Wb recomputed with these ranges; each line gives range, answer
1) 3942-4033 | 7.81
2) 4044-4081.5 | 8.92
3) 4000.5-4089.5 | 8.94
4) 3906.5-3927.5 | 8.17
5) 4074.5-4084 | 8.18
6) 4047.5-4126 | 8.52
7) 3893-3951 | 7.4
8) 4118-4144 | 8.53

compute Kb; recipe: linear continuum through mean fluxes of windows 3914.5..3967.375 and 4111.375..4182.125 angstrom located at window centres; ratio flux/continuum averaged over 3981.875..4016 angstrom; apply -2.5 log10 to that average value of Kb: -0.14 mag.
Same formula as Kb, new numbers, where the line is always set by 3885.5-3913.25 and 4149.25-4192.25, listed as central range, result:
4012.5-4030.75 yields -0.127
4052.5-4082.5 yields -0.095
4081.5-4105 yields -0.038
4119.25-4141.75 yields -0.017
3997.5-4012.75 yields -0.111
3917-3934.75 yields 0.106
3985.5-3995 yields -0.072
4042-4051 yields -0.133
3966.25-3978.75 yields 0.330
